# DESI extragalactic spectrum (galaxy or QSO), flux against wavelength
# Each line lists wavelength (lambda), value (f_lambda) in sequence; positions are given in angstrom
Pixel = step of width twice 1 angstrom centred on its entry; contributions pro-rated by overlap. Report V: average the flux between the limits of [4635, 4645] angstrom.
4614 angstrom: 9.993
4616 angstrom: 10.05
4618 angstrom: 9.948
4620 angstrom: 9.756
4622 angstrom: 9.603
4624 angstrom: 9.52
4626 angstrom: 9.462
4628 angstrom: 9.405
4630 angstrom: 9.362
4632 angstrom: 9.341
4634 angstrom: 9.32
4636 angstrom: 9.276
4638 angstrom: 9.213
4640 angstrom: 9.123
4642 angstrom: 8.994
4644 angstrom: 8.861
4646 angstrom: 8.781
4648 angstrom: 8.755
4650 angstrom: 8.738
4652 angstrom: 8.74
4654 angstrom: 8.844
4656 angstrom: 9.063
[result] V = 9.09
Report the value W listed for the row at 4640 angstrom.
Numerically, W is 9.123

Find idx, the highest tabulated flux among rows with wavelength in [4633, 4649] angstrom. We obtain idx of 9.32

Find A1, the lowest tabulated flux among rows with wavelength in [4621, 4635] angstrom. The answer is 9.32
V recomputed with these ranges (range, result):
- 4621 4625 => 9.56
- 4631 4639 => 9.29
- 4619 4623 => 9.68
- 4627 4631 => 9.38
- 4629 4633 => 9.35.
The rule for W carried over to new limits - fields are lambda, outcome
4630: 9.362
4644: 8.861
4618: 9.948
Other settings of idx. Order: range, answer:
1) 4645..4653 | 8.781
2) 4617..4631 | 9.948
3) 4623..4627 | 9.52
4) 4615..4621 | 10.05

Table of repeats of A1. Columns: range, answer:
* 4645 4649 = 8.755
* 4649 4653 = 8.738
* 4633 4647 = 8.781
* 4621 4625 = 9.52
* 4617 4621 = 9.756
